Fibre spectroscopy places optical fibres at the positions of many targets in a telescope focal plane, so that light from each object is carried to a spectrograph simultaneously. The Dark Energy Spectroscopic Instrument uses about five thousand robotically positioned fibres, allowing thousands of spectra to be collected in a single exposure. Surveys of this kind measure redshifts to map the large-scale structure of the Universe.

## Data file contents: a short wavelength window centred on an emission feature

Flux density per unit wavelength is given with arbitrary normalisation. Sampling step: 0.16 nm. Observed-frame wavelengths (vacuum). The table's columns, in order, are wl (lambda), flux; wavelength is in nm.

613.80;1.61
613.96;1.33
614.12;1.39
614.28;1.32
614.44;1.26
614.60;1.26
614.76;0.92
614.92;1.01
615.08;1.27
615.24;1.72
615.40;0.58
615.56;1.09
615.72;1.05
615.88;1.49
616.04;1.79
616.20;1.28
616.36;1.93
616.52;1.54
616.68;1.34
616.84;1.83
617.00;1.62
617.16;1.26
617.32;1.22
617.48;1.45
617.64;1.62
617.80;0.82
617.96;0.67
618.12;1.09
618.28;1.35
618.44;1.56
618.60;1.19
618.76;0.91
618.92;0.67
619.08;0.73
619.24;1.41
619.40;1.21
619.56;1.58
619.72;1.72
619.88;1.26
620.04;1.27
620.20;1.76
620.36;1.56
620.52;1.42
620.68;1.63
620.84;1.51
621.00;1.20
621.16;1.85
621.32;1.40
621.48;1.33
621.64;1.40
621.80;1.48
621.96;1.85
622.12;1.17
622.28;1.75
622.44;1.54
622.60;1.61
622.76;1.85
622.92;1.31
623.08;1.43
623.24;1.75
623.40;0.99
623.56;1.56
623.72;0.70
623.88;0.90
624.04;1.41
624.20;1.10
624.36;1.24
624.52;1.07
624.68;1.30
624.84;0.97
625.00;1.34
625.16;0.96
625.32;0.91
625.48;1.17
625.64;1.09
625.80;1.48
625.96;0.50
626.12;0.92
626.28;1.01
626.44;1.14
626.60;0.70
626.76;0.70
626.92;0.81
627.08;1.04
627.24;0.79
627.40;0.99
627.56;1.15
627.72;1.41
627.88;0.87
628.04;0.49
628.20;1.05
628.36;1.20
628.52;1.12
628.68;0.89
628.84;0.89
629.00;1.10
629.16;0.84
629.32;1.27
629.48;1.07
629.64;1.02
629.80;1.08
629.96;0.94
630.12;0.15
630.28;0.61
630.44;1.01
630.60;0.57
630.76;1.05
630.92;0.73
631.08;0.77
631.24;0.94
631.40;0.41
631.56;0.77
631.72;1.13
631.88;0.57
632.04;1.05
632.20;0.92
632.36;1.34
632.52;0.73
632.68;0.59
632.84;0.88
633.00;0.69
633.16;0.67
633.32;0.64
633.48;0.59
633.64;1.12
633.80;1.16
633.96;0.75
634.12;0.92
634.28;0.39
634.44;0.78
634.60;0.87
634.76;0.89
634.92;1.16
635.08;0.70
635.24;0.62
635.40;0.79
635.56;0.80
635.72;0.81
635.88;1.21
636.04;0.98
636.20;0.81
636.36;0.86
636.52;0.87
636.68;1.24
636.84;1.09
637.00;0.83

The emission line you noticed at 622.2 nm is C IV 1549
